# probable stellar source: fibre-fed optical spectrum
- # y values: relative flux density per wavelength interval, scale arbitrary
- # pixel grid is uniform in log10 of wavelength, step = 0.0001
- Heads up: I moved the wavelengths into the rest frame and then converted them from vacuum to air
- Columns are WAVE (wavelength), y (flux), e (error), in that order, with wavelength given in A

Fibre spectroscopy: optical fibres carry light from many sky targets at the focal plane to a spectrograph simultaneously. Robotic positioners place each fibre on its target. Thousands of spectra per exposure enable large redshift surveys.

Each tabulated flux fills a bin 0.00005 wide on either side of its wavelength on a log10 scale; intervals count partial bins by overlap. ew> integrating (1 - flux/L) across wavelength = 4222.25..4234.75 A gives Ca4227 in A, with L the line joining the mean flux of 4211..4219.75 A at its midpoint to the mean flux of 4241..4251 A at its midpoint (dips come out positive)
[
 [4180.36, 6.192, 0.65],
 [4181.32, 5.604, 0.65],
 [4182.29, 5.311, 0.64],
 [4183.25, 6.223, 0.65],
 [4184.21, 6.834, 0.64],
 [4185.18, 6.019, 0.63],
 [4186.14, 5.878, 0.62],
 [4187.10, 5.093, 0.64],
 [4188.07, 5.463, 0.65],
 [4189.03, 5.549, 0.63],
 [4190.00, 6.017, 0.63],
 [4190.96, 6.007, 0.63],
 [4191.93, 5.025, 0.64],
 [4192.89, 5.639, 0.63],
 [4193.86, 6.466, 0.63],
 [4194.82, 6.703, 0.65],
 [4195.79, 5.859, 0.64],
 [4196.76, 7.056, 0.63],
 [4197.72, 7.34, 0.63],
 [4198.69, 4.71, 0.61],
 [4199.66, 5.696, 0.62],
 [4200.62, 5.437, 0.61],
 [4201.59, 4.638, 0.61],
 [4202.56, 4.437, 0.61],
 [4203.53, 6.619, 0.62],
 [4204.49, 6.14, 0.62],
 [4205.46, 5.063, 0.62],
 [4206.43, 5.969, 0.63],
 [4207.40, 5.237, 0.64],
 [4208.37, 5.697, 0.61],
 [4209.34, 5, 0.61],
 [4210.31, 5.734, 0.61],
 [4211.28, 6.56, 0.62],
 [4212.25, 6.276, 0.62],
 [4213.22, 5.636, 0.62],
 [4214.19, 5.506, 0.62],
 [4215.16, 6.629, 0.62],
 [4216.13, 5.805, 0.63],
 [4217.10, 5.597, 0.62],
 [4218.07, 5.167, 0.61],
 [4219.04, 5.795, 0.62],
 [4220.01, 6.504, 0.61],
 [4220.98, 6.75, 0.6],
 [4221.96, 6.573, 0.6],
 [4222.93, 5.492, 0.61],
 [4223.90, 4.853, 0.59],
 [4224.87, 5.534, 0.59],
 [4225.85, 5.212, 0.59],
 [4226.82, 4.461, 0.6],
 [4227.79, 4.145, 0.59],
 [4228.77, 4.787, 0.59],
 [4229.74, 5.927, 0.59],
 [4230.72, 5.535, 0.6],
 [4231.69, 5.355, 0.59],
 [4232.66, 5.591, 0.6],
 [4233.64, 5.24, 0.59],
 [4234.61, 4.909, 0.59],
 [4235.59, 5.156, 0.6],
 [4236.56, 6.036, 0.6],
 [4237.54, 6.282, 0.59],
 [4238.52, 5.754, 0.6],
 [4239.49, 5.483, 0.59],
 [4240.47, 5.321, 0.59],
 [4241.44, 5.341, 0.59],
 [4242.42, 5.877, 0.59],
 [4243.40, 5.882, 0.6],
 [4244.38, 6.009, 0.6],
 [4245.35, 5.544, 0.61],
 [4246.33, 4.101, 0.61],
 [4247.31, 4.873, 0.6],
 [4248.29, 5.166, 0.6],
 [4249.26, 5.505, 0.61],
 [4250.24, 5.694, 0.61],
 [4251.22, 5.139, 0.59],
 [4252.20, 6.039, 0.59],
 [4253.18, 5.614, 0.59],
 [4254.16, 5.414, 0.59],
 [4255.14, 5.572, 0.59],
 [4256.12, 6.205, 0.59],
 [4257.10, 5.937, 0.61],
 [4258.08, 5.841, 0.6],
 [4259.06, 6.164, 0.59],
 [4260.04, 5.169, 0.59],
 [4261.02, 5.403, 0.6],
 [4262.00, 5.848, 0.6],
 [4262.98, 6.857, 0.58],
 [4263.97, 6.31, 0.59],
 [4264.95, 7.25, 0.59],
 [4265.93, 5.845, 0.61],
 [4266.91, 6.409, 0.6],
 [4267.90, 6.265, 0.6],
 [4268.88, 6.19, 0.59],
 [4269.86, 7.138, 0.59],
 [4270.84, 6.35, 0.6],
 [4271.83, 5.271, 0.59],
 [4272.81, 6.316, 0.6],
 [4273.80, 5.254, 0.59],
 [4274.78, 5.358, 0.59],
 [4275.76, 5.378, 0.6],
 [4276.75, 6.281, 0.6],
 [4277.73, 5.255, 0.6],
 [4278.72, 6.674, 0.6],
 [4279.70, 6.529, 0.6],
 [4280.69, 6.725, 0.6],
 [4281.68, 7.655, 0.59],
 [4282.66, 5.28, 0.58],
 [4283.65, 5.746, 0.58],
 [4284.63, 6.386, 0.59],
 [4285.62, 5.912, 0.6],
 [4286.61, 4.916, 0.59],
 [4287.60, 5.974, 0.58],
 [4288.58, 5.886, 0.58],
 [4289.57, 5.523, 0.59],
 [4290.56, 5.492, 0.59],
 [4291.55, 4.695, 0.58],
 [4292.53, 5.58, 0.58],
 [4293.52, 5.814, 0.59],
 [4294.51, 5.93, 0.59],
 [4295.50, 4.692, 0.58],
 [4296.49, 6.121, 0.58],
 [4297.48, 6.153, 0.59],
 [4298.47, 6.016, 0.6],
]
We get 1.1 A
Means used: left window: 5.89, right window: 5.39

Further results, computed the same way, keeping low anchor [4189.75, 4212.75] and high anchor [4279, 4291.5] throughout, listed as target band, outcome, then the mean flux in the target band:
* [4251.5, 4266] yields -0.1 A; 5.96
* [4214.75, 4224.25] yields -0.1 A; 5.93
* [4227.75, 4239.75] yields 0.9 A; 5.44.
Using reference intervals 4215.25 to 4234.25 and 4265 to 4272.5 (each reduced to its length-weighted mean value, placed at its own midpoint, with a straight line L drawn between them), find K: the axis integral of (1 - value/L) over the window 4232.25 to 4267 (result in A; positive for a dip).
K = 1.6 A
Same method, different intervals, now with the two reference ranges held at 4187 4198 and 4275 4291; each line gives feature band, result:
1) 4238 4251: 1.23 A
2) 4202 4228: 1.53 A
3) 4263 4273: -0.64 A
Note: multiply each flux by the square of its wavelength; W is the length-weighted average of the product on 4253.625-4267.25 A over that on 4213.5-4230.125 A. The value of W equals 1.10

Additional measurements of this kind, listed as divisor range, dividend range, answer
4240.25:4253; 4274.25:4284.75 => 1.14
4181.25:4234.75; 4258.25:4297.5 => 1.08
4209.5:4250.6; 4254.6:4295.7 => 1.09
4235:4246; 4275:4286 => 1.11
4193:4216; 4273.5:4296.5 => 1.03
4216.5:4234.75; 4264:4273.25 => 1.19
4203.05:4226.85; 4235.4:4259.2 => 0.98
